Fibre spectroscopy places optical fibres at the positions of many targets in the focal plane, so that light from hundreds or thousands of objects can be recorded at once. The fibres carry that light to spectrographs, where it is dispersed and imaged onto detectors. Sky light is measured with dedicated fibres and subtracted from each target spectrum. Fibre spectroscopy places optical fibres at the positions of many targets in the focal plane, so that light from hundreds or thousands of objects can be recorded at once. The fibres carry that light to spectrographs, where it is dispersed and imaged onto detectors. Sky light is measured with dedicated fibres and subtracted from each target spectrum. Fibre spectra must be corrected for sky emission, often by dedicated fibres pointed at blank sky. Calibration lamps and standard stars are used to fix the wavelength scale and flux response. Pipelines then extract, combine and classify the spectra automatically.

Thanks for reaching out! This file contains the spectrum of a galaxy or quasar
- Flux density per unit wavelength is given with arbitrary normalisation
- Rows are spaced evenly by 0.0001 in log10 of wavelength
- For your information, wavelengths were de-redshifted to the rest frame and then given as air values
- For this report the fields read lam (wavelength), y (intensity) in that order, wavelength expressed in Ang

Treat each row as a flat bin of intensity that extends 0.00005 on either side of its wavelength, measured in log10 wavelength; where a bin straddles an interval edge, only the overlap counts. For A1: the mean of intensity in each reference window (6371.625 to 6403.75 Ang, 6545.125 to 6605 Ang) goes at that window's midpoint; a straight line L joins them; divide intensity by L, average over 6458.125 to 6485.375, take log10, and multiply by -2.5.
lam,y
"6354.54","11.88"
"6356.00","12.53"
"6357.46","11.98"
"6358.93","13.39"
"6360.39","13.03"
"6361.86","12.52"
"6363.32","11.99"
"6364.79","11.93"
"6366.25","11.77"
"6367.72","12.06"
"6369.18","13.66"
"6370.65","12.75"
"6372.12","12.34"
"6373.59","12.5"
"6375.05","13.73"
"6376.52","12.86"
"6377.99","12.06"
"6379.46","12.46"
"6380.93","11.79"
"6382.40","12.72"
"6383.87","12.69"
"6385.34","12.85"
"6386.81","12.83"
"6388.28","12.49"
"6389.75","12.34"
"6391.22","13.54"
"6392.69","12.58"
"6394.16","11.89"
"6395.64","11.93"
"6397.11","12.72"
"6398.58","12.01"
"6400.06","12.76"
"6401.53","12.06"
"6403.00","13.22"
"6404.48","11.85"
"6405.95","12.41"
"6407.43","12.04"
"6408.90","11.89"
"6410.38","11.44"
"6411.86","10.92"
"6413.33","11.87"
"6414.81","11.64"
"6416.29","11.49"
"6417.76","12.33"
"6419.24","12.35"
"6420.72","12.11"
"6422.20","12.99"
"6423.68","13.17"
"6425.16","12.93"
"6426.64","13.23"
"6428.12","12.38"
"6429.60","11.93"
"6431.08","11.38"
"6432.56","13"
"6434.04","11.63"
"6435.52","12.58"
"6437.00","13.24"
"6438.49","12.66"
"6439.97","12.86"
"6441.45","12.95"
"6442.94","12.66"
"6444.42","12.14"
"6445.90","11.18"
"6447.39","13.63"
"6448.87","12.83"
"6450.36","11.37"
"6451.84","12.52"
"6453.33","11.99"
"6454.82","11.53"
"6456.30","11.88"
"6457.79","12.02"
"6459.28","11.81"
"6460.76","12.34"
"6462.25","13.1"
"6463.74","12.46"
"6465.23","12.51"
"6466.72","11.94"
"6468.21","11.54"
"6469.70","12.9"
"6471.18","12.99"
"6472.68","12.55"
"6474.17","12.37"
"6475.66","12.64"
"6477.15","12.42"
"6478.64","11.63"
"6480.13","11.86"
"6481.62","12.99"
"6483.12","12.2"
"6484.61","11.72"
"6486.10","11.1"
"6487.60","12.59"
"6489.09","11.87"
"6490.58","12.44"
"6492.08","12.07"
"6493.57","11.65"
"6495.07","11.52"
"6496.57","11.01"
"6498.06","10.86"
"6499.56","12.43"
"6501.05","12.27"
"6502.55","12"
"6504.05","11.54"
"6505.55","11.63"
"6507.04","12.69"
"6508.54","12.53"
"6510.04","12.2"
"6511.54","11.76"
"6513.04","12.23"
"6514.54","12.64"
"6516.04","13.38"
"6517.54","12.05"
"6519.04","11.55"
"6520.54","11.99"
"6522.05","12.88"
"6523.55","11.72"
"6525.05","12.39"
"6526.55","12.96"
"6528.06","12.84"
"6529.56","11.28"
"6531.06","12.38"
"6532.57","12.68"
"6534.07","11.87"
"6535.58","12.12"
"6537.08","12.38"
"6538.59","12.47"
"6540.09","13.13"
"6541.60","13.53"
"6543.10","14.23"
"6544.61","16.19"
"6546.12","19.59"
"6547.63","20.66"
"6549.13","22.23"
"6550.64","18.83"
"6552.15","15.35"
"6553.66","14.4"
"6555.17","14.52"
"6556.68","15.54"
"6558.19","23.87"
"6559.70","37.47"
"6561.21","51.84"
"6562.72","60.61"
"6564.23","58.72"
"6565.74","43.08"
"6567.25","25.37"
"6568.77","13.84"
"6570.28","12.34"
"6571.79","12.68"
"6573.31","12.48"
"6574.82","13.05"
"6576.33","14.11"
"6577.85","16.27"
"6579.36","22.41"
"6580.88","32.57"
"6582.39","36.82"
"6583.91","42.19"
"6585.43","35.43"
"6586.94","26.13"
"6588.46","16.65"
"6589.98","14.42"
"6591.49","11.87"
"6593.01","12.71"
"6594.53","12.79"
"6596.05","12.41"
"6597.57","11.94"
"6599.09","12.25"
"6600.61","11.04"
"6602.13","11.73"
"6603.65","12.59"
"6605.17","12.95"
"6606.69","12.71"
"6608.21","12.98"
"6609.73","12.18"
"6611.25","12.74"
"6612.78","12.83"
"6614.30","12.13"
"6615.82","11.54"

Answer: 0.34 mag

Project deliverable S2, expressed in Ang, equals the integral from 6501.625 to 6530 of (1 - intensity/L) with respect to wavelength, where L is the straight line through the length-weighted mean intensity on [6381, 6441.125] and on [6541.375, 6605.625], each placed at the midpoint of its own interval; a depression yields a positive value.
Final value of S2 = 9.5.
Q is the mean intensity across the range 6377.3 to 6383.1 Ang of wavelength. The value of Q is 12.3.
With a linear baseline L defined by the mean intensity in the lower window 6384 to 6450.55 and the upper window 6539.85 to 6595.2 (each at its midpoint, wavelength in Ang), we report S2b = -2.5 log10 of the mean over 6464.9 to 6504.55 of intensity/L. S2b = 0.387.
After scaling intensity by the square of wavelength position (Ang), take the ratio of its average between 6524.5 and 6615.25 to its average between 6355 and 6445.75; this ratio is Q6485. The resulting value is 1.61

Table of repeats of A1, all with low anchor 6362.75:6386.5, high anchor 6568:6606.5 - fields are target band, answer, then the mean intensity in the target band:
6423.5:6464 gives 0.15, 12.4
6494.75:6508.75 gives 0.30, 11.8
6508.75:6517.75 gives 0.27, 12.4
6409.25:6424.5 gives 0.13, 12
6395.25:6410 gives 0.08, 12.3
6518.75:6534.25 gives 0.30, 12.3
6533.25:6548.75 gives 0.12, 14.8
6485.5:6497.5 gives 0.29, 11.8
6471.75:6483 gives 0.21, 12.3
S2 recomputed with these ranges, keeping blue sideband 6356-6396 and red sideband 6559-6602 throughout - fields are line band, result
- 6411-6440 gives 5.75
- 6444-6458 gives 3.91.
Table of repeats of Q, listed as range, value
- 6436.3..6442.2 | 12.9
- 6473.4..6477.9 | 12.5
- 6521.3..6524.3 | 12.3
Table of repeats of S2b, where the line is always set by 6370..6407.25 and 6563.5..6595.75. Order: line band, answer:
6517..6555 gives 0.41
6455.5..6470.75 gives 0.33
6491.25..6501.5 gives 0.49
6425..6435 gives 0.20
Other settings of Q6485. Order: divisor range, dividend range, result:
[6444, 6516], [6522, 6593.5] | 1.76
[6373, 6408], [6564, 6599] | 1.82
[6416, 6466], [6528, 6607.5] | 1.67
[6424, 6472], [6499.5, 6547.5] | 1.06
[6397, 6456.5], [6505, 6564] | 1.45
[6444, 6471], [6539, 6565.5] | 2.15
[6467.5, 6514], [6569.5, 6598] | 1.66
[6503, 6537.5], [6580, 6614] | 1.47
